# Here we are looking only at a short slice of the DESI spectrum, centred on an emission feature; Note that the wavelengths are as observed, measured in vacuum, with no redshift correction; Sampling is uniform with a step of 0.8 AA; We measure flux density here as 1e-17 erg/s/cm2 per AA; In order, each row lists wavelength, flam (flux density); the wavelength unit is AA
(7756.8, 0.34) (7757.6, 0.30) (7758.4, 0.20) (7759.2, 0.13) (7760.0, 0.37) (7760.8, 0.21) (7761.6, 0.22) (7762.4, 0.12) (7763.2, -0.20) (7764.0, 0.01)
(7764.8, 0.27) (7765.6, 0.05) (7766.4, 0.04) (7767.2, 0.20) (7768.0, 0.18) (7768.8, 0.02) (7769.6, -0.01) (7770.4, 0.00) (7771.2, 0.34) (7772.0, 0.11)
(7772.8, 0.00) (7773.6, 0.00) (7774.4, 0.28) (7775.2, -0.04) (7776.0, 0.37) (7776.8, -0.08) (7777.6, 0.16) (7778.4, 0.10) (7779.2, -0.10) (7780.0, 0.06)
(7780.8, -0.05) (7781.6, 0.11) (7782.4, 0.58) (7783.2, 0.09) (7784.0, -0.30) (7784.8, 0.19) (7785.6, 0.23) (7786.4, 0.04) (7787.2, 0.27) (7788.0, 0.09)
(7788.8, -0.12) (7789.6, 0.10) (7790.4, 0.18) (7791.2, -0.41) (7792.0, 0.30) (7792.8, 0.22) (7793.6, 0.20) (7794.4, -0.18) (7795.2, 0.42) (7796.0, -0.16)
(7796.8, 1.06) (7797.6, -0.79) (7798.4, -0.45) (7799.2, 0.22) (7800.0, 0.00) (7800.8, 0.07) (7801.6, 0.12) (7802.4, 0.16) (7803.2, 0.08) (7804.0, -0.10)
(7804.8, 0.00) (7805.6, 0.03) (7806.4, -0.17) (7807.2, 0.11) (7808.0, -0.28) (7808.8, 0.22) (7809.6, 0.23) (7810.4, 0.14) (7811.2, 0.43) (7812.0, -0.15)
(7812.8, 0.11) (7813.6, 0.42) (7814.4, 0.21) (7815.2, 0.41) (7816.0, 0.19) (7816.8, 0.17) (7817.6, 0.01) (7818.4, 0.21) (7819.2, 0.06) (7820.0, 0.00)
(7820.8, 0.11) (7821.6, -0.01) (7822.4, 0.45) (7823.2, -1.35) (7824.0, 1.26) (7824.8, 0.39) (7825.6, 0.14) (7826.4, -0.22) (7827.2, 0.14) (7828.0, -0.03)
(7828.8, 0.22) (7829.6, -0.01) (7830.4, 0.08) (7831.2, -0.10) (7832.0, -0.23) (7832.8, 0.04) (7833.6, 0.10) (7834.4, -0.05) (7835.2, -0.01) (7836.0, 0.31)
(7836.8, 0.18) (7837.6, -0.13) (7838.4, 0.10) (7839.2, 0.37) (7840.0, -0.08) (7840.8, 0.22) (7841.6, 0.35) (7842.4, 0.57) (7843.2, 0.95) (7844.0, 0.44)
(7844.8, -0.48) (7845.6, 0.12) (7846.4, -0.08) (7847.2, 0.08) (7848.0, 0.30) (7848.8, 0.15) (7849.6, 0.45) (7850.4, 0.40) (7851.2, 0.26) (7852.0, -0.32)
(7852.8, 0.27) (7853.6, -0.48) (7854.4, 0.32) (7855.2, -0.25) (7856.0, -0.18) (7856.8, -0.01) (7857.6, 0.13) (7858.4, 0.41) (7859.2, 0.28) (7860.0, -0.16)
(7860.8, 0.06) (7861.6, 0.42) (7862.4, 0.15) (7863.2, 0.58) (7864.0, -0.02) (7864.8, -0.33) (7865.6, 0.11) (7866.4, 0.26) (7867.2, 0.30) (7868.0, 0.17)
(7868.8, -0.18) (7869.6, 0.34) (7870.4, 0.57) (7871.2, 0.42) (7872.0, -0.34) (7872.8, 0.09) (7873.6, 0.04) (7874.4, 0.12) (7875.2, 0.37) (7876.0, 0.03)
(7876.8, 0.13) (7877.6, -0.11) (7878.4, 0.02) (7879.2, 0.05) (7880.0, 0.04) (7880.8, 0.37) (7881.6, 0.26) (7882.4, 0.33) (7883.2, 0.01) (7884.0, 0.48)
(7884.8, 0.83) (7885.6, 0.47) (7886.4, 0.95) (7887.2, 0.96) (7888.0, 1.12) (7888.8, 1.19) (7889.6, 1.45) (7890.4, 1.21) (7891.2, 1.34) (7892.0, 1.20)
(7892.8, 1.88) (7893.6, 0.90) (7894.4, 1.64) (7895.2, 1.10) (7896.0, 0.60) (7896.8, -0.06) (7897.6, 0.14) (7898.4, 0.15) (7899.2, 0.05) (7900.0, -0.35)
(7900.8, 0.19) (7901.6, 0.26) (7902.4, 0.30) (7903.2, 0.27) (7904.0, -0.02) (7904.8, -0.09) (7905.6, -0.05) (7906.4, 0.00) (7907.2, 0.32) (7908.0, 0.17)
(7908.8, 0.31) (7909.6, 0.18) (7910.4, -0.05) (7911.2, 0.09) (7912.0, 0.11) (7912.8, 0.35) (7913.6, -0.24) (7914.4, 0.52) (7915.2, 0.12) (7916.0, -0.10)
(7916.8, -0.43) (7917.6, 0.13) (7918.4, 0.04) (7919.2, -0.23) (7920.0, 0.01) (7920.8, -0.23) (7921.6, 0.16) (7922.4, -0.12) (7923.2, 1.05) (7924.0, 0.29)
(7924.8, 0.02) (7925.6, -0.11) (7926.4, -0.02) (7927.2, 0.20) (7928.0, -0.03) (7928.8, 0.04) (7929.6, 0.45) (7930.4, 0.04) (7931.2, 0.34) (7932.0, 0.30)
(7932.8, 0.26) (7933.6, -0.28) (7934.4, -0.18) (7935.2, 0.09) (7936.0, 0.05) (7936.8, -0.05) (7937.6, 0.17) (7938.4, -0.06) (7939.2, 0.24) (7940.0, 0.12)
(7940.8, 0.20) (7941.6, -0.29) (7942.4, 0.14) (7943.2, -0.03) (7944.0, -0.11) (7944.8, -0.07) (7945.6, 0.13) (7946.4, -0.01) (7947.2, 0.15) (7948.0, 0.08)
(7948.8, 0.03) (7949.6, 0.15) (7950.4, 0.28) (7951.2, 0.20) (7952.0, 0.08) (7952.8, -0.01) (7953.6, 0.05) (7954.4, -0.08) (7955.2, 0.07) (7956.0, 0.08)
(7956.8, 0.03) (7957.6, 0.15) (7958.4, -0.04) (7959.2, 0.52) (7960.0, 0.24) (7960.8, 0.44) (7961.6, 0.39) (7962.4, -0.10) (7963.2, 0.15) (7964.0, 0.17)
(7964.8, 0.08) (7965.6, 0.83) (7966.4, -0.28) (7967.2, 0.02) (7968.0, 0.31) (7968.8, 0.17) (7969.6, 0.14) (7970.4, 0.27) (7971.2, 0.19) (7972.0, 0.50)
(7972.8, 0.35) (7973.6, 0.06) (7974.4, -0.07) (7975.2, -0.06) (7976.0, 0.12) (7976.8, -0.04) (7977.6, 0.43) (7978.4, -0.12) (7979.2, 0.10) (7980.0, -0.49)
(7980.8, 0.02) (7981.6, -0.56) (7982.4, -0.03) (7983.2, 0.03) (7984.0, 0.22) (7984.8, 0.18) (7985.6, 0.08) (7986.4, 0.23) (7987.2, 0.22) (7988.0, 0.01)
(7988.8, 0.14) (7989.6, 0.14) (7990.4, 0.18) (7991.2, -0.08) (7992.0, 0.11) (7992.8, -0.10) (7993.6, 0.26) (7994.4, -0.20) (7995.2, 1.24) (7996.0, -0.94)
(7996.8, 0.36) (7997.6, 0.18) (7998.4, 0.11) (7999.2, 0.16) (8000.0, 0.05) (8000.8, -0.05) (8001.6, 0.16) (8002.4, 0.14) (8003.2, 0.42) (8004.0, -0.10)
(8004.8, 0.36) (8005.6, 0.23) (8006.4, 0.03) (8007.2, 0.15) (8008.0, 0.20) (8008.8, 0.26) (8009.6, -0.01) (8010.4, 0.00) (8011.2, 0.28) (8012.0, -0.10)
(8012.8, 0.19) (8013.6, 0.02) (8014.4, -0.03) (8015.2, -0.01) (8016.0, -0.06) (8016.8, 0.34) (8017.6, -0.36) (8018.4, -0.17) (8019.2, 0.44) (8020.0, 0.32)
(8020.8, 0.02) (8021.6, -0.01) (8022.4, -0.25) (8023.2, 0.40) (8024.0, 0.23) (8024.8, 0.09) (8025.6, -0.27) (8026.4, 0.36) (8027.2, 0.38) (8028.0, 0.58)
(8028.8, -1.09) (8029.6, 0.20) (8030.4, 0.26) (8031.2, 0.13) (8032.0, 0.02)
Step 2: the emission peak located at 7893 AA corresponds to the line [O II] 3727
